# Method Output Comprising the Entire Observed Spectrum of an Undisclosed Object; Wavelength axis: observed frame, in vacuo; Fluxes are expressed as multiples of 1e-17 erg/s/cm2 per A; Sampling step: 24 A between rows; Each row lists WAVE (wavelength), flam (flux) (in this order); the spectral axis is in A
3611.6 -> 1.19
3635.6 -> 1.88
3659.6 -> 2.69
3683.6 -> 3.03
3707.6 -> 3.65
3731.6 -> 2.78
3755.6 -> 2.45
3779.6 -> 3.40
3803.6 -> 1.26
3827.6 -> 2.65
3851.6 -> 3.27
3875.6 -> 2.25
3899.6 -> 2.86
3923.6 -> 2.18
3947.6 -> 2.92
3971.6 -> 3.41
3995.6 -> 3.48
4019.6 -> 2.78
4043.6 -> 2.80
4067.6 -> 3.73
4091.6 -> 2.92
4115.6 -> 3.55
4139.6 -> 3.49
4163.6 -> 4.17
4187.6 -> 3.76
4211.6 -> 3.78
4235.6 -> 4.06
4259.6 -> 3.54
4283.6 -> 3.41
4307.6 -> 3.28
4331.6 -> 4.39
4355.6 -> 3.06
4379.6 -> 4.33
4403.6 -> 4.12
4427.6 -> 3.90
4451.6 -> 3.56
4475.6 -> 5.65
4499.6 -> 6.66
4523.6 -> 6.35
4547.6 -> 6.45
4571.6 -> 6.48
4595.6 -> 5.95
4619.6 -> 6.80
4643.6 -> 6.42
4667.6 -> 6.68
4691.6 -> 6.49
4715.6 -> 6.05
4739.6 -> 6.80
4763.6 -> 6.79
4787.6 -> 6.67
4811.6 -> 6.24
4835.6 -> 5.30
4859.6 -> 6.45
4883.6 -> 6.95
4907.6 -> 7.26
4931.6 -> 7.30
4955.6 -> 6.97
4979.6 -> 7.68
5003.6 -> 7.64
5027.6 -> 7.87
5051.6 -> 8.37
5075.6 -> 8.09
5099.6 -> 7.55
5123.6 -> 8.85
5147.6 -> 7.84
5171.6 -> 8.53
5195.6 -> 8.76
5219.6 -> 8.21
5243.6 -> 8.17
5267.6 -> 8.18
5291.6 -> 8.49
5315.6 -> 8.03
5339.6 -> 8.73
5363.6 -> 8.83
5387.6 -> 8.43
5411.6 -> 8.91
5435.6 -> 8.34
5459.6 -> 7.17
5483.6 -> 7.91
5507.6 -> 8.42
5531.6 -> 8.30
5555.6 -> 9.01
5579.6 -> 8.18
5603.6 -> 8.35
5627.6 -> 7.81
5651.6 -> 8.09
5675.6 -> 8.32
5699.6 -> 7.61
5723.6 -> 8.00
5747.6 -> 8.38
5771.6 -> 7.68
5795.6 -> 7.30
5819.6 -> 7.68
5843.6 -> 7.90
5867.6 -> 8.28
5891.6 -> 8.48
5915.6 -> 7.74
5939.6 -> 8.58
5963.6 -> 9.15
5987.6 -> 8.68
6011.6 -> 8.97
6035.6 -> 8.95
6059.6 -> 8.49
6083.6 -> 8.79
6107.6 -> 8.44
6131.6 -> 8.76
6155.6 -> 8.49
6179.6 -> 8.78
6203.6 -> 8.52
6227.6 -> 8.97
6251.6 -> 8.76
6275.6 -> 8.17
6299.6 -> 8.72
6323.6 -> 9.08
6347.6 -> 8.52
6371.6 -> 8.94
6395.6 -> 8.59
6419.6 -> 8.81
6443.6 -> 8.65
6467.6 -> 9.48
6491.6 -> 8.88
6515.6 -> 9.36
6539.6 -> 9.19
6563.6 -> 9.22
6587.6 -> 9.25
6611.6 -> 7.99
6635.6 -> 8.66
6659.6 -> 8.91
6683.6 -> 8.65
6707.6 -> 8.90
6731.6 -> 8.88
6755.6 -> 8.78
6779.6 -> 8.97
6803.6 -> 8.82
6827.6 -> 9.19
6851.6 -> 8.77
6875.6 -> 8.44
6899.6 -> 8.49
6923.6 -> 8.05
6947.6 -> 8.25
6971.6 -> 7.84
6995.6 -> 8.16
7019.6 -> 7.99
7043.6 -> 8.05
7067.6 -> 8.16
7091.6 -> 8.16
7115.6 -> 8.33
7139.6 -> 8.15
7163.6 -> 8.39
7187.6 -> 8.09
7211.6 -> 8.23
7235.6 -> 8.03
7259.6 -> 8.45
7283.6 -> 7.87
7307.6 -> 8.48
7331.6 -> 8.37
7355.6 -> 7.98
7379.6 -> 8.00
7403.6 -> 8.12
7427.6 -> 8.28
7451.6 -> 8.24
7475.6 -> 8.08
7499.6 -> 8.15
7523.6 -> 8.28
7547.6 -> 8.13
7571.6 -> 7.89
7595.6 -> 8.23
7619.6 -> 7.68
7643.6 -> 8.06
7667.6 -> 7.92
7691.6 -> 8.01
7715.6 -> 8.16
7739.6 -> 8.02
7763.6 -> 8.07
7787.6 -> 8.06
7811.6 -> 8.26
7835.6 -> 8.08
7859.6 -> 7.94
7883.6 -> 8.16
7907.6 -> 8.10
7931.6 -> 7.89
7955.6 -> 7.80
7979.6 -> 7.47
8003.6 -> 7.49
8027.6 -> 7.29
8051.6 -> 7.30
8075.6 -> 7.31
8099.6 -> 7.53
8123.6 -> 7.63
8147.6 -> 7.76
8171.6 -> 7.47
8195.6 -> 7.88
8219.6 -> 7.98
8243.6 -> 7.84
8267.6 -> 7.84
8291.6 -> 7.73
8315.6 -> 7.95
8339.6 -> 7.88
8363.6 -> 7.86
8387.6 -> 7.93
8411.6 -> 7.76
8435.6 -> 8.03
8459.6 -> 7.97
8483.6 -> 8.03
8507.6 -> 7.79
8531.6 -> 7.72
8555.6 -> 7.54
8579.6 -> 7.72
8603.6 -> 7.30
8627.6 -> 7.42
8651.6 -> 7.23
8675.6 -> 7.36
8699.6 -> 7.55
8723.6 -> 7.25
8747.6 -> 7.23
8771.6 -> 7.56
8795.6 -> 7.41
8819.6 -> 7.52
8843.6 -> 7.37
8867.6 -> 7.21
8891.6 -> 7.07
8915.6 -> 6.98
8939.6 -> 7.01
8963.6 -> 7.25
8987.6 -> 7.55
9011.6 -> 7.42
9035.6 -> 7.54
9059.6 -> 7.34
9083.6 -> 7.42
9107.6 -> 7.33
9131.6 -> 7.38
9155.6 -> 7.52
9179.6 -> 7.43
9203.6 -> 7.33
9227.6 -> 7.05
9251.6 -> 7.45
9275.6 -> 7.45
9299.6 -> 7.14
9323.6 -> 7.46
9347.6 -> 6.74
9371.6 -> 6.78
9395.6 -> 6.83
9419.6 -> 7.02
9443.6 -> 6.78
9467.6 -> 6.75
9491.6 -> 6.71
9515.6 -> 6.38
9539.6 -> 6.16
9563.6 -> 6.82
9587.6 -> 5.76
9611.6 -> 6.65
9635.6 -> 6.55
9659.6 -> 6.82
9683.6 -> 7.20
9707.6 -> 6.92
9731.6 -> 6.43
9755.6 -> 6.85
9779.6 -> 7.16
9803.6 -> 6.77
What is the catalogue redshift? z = 0.12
